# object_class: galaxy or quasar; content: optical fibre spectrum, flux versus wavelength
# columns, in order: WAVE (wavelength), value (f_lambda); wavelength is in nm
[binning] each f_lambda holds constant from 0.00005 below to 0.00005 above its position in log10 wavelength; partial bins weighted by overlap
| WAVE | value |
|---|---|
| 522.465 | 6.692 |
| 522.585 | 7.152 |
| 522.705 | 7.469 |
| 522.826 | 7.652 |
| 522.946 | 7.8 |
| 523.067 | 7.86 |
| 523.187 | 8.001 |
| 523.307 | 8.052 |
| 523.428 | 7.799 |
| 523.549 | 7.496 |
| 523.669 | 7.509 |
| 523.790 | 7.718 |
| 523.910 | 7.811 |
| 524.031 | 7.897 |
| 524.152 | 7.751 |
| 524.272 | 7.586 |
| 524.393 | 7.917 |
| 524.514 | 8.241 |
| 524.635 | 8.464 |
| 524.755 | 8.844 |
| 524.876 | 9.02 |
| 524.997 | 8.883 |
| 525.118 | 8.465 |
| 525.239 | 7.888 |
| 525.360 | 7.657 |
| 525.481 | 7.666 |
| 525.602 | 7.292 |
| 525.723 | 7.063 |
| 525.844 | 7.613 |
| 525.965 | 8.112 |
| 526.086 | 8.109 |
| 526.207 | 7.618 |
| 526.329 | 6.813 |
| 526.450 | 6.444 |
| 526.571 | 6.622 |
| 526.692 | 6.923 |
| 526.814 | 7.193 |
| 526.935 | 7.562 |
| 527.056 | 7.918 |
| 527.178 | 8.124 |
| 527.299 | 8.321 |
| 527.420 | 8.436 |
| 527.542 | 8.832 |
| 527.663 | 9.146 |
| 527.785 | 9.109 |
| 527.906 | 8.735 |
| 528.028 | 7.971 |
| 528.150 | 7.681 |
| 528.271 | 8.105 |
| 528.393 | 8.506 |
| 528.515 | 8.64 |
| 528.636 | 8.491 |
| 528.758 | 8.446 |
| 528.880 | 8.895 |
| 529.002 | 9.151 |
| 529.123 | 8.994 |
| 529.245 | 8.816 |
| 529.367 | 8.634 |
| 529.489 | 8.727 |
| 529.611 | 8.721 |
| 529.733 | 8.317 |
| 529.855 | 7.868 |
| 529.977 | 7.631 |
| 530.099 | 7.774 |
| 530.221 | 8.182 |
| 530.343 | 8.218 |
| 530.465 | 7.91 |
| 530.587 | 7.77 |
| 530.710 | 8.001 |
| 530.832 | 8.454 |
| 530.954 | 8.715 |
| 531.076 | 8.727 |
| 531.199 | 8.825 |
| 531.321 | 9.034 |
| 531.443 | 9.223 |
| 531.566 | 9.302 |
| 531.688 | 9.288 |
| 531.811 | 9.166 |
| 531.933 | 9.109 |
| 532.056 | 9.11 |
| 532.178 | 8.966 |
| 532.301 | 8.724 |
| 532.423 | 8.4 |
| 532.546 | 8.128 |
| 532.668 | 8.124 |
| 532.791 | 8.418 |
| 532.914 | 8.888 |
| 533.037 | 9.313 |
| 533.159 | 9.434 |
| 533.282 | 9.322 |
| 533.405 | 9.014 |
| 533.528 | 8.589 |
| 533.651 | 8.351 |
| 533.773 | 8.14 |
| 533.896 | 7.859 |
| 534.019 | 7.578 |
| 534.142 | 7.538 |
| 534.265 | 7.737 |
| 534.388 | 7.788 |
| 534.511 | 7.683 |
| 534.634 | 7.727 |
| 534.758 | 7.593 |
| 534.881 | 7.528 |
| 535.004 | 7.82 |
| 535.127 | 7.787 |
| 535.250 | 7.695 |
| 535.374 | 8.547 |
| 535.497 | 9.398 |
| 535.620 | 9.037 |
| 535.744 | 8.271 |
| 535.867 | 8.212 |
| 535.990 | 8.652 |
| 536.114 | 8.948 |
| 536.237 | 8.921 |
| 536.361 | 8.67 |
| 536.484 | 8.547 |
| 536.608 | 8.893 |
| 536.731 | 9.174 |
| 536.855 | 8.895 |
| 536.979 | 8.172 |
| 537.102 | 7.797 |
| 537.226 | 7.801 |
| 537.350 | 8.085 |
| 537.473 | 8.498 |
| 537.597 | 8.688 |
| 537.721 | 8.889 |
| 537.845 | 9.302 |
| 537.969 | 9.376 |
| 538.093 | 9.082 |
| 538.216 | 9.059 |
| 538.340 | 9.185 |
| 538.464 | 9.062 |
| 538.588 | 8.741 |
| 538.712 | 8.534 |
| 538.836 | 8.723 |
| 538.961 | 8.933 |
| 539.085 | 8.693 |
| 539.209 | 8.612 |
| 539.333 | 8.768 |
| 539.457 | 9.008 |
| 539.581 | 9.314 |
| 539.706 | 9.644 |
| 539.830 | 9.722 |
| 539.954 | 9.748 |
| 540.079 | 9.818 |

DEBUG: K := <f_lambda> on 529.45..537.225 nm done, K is 8.44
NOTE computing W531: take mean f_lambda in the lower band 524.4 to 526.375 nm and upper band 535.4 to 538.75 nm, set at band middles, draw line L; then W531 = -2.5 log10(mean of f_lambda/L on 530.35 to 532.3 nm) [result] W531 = -0.05 mag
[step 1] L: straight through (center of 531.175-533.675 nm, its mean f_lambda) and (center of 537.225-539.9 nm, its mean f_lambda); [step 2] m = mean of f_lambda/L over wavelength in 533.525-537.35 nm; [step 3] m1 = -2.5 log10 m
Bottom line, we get 0.09 mag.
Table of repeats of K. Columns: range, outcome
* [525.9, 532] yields 8.31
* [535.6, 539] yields 8.71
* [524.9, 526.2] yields 7.9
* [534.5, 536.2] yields 8.23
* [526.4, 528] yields 7.96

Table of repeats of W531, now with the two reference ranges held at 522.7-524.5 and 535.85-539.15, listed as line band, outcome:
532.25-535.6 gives 0.03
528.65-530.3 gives -0.04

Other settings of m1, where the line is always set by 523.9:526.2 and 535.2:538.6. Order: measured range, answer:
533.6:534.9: 0.10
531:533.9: -0.05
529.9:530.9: 0.04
